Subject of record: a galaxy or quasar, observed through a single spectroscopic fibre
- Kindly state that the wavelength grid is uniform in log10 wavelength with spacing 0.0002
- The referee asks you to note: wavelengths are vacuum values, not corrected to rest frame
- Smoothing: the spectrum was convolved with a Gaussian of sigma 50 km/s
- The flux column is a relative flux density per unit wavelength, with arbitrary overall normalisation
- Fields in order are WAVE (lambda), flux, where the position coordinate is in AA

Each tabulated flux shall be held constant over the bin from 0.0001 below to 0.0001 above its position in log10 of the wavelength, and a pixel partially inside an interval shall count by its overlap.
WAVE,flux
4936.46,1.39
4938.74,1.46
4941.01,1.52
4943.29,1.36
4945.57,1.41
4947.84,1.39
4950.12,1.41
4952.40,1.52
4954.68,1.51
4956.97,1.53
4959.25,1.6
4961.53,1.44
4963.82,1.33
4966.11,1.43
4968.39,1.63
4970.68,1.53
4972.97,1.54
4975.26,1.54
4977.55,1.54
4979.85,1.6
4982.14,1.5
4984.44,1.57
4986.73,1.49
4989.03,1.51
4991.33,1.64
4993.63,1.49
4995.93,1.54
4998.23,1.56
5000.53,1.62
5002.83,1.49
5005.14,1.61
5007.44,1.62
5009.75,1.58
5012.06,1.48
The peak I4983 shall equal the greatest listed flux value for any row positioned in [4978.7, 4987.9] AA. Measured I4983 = 1.6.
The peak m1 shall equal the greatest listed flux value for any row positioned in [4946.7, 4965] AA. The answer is 1.6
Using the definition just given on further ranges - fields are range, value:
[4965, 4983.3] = 1.63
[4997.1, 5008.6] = 1.62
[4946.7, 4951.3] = 1.41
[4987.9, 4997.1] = 1.64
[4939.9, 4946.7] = 1.52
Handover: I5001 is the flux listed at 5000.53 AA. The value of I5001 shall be 1.62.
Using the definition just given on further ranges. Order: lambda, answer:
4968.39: 1.63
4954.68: 1.51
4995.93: 1.54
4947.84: 1.39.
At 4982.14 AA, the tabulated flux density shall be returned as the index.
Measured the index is 1.5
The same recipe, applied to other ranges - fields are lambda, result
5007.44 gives 1.62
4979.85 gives 1.6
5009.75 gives 1.58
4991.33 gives 1.64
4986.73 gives 1.49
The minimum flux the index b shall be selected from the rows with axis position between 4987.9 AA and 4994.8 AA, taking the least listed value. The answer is 1.49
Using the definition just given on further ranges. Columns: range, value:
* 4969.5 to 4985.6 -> 1.5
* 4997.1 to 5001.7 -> 1.56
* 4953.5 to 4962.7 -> 1.44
